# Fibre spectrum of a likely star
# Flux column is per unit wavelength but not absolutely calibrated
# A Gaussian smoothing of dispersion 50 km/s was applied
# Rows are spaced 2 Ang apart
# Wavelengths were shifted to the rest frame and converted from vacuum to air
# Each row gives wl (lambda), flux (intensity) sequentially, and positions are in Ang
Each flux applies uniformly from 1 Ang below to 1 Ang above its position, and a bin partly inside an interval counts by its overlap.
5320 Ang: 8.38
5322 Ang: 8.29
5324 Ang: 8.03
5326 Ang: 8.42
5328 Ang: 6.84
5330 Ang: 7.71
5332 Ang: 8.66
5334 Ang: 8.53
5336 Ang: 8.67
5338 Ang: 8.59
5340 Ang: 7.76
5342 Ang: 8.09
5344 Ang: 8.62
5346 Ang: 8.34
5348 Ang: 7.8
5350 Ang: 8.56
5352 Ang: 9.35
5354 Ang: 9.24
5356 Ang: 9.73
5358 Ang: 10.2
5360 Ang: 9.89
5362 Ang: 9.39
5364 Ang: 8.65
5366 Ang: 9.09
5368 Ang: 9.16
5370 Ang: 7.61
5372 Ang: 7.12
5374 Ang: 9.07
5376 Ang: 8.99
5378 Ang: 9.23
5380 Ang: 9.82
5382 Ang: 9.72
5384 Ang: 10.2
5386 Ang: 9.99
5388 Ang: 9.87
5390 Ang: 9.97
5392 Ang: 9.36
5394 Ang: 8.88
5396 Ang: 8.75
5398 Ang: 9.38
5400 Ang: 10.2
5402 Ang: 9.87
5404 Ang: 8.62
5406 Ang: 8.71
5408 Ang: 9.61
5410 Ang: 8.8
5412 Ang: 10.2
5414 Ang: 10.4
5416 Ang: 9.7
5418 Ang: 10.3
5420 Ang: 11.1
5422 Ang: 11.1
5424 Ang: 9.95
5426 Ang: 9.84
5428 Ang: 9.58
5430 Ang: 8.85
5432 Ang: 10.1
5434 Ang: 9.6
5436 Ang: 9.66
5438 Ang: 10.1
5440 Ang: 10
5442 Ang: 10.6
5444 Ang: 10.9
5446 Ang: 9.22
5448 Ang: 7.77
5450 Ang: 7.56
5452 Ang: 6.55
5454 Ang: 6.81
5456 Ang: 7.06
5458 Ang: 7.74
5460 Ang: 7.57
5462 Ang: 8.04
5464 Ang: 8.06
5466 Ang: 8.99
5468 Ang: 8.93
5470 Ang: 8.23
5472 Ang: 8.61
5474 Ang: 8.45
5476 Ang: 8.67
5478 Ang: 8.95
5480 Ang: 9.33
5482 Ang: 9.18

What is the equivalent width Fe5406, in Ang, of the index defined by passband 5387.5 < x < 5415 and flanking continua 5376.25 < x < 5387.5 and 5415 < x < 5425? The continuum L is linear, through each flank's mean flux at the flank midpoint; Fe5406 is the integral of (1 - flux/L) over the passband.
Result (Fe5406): 1.7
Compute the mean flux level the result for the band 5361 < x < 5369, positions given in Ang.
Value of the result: 9.07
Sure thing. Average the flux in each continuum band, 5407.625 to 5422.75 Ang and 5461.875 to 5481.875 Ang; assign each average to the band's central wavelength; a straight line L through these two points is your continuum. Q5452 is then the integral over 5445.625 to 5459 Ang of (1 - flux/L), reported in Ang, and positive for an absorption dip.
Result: 2.53 Ang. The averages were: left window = 10.2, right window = 8.68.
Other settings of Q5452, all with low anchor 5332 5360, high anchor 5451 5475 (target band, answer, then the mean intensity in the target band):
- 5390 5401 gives -1.3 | 9.37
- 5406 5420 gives -2.6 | 9.85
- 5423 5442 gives -3.8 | 9.79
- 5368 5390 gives -1.7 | 9.2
